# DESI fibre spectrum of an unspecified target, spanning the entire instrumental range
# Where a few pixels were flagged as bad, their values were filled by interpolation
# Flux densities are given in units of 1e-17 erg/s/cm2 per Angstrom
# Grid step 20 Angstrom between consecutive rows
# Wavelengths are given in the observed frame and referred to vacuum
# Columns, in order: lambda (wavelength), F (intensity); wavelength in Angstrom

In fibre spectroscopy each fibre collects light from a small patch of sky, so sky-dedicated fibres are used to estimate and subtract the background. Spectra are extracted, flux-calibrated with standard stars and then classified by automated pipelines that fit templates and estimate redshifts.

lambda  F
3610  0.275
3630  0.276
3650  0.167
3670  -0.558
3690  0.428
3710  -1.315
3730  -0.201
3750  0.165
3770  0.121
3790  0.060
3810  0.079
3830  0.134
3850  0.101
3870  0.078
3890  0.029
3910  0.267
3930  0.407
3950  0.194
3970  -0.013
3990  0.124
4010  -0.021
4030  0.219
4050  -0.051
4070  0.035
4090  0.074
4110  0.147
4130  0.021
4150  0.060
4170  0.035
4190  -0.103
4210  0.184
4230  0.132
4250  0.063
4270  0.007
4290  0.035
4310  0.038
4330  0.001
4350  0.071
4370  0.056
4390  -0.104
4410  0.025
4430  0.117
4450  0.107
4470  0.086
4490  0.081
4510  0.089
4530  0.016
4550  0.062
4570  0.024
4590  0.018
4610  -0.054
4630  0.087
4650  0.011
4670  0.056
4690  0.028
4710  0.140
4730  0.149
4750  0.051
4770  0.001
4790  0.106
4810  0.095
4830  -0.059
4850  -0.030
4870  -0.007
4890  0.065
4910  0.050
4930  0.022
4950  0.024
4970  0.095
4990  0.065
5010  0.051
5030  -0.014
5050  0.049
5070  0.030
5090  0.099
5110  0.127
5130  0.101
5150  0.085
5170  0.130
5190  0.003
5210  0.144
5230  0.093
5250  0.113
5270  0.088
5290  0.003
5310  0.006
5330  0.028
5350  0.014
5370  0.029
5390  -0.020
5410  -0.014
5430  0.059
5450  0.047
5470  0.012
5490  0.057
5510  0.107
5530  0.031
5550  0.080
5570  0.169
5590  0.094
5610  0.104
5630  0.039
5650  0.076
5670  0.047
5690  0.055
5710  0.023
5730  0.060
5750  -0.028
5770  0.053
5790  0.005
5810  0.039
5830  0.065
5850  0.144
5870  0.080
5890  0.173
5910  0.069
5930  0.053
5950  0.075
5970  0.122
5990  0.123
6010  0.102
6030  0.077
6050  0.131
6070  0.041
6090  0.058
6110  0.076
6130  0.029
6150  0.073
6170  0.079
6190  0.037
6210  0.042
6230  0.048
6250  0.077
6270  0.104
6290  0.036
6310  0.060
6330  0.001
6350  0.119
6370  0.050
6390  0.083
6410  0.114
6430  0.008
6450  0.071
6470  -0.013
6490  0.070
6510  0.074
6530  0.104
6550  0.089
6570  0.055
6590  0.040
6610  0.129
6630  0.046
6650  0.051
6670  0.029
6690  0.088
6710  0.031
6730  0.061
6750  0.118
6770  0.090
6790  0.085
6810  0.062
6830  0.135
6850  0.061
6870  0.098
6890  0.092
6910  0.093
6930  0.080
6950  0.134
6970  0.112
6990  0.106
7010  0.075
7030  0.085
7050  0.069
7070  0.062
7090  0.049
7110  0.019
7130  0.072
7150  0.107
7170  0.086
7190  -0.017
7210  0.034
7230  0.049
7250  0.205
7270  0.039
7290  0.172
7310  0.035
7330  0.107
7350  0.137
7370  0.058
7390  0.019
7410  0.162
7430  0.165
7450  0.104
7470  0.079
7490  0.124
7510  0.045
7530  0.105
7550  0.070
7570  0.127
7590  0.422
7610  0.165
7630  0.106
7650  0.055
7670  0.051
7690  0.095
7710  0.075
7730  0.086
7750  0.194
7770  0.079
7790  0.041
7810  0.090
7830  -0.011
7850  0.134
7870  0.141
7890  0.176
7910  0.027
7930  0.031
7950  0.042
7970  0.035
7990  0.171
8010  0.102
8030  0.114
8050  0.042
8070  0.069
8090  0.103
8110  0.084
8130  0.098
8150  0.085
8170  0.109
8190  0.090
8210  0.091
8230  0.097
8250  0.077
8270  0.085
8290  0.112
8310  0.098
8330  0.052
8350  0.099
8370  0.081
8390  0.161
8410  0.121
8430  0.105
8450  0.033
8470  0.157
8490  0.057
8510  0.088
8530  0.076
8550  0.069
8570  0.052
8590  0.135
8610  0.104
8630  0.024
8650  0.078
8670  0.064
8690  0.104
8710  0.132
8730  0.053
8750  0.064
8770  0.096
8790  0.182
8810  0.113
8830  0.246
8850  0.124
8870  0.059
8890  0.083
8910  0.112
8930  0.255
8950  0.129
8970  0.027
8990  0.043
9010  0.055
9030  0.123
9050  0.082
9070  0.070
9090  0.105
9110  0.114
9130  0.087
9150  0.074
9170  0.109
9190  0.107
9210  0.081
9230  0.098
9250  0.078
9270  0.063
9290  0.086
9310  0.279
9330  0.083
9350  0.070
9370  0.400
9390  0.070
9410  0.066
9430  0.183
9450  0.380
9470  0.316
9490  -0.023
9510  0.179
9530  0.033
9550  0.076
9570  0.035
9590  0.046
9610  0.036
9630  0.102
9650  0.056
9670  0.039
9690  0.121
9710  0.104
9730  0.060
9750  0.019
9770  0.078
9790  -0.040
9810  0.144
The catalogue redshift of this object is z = 1.04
